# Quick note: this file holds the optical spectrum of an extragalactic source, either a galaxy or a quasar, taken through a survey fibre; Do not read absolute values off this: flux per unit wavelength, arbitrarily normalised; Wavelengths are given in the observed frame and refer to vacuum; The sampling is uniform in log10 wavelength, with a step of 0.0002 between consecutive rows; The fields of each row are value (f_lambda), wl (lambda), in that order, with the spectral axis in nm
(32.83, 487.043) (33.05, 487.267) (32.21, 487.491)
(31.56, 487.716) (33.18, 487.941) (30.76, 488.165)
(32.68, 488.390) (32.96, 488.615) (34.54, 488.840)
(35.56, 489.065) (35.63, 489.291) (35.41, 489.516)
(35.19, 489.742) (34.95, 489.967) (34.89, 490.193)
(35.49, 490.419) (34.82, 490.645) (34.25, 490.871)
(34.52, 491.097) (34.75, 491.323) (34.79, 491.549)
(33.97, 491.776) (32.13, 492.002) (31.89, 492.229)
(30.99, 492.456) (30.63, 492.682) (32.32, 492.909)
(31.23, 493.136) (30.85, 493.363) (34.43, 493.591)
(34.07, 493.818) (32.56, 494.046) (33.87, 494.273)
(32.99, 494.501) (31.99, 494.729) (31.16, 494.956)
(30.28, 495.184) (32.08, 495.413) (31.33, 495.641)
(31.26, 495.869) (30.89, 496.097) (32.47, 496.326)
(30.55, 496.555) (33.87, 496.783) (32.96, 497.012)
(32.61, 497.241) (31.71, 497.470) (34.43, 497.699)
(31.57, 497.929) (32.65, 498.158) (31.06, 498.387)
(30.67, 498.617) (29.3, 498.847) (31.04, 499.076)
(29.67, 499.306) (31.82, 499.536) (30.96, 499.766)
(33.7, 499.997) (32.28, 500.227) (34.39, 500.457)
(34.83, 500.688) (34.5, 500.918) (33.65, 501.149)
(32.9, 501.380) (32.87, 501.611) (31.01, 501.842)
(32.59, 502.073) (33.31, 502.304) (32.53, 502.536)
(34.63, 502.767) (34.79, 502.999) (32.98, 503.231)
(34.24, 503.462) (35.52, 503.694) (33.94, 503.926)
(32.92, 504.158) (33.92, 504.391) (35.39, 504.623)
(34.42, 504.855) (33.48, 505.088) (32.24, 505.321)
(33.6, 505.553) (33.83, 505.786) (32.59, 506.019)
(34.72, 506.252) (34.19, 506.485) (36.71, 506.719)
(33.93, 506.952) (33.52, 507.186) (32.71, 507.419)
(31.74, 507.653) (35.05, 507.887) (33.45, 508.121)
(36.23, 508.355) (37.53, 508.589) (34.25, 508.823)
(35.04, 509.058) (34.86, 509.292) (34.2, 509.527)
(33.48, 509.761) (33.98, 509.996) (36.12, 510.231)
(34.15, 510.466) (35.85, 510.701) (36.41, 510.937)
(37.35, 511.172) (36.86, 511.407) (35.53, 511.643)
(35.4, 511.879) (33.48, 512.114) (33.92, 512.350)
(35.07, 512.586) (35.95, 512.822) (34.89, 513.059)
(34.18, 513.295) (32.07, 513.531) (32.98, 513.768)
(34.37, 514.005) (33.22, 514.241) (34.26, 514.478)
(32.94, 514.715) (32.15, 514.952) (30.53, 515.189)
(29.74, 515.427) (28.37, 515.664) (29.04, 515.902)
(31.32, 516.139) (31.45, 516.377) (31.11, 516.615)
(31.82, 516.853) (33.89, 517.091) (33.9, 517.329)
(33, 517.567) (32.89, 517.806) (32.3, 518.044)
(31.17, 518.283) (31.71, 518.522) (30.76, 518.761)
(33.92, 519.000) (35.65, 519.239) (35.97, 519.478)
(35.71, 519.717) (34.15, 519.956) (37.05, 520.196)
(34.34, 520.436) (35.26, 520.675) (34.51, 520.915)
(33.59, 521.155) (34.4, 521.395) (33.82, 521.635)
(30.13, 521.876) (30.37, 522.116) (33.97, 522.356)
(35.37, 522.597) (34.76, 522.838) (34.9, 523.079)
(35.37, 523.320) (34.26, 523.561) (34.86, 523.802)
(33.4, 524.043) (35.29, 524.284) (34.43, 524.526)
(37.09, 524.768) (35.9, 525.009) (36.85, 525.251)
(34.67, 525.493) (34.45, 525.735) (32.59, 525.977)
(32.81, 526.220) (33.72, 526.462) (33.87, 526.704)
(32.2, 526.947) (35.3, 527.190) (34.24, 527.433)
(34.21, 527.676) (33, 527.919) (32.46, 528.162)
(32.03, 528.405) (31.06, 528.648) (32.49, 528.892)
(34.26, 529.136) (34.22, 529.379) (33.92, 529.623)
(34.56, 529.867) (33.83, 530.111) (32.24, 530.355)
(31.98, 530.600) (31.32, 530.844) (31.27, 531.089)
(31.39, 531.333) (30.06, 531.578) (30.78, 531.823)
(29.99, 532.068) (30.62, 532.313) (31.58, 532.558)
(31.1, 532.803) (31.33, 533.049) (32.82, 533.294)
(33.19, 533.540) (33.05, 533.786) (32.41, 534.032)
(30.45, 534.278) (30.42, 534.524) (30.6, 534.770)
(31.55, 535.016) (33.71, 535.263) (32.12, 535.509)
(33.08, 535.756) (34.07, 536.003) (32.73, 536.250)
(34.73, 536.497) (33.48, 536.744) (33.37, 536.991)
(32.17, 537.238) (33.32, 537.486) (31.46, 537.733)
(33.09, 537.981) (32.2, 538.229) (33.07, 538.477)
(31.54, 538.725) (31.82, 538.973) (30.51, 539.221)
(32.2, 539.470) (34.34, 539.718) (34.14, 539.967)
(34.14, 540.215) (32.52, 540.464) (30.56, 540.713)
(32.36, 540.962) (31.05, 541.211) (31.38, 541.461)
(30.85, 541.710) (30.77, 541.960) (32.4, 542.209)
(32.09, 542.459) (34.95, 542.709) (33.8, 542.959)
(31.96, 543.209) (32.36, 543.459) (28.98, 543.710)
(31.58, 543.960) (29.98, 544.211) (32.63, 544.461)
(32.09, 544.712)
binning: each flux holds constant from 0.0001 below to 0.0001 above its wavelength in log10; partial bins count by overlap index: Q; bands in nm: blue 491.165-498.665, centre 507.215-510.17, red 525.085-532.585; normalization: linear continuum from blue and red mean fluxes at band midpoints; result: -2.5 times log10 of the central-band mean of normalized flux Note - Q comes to -0.060 mag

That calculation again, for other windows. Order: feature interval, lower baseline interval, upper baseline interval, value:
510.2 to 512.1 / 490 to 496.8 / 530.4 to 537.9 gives -0.11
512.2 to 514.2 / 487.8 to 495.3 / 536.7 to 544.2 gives -0.04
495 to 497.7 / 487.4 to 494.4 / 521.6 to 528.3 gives 0.05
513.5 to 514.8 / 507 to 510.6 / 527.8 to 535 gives 0.01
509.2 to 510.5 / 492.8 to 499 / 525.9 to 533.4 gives -0.07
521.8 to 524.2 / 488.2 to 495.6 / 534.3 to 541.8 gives -0.04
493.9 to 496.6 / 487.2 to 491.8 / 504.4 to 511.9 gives 0.08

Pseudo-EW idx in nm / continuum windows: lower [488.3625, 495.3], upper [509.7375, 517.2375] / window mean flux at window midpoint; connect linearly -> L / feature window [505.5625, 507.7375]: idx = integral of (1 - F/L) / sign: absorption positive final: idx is -0.02 nm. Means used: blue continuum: 33.4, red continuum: 33.5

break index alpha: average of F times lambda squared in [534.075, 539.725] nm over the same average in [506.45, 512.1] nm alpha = 1.0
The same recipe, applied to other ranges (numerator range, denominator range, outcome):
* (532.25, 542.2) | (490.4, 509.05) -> 1.13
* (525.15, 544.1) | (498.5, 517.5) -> 1.07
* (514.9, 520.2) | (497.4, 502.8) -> 1.07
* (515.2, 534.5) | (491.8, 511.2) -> 1.09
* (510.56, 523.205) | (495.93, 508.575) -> 1.07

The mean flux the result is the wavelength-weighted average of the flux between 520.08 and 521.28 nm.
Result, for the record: 34.9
